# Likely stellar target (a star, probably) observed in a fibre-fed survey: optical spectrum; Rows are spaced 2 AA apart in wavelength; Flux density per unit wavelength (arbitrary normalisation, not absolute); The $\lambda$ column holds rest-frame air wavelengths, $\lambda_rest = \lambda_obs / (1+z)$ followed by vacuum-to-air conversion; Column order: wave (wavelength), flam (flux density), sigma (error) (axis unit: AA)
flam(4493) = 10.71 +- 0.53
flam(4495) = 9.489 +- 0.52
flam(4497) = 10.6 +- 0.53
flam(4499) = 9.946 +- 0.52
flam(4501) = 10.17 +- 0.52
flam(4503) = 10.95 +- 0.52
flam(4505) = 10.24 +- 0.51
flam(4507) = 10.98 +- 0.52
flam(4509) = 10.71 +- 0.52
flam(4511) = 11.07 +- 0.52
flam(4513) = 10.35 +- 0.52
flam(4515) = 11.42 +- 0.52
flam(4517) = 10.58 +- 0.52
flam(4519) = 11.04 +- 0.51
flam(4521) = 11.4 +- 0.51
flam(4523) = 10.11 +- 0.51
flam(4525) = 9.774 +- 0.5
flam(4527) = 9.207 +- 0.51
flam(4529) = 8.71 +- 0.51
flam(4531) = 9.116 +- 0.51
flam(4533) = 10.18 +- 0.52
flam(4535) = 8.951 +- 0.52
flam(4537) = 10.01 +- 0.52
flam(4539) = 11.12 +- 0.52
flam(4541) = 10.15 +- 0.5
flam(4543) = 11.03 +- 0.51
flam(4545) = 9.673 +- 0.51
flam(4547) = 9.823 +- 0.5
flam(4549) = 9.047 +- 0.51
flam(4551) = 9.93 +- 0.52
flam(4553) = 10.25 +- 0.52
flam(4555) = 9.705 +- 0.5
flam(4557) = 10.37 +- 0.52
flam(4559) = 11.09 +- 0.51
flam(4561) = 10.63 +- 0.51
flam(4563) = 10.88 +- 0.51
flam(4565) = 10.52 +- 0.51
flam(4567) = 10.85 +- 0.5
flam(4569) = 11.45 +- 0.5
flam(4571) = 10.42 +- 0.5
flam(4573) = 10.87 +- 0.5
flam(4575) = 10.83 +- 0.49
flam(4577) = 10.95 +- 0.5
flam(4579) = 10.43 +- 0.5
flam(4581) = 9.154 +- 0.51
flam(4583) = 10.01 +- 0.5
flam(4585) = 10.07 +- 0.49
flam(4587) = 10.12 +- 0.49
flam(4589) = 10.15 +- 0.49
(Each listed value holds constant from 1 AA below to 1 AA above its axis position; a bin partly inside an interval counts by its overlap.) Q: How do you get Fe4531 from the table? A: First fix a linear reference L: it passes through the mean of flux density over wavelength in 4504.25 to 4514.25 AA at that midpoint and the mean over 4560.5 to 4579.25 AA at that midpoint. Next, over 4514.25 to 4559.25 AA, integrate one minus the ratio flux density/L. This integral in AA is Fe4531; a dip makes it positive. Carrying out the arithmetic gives 2.73 AA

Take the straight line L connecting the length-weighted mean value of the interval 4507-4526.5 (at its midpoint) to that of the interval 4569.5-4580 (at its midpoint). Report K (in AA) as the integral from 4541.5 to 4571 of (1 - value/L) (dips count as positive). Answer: 1.0 AA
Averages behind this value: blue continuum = 10.7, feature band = 10.4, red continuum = 10.7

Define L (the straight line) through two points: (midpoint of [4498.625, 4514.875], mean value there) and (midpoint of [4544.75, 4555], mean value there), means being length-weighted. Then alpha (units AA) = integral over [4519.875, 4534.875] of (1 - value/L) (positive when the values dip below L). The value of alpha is 0.68 AA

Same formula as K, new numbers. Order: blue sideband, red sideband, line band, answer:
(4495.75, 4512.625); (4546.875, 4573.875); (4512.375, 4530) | 0.39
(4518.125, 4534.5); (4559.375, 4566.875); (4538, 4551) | 0.23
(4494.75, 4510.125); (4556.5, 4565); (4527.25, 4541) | 1.18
